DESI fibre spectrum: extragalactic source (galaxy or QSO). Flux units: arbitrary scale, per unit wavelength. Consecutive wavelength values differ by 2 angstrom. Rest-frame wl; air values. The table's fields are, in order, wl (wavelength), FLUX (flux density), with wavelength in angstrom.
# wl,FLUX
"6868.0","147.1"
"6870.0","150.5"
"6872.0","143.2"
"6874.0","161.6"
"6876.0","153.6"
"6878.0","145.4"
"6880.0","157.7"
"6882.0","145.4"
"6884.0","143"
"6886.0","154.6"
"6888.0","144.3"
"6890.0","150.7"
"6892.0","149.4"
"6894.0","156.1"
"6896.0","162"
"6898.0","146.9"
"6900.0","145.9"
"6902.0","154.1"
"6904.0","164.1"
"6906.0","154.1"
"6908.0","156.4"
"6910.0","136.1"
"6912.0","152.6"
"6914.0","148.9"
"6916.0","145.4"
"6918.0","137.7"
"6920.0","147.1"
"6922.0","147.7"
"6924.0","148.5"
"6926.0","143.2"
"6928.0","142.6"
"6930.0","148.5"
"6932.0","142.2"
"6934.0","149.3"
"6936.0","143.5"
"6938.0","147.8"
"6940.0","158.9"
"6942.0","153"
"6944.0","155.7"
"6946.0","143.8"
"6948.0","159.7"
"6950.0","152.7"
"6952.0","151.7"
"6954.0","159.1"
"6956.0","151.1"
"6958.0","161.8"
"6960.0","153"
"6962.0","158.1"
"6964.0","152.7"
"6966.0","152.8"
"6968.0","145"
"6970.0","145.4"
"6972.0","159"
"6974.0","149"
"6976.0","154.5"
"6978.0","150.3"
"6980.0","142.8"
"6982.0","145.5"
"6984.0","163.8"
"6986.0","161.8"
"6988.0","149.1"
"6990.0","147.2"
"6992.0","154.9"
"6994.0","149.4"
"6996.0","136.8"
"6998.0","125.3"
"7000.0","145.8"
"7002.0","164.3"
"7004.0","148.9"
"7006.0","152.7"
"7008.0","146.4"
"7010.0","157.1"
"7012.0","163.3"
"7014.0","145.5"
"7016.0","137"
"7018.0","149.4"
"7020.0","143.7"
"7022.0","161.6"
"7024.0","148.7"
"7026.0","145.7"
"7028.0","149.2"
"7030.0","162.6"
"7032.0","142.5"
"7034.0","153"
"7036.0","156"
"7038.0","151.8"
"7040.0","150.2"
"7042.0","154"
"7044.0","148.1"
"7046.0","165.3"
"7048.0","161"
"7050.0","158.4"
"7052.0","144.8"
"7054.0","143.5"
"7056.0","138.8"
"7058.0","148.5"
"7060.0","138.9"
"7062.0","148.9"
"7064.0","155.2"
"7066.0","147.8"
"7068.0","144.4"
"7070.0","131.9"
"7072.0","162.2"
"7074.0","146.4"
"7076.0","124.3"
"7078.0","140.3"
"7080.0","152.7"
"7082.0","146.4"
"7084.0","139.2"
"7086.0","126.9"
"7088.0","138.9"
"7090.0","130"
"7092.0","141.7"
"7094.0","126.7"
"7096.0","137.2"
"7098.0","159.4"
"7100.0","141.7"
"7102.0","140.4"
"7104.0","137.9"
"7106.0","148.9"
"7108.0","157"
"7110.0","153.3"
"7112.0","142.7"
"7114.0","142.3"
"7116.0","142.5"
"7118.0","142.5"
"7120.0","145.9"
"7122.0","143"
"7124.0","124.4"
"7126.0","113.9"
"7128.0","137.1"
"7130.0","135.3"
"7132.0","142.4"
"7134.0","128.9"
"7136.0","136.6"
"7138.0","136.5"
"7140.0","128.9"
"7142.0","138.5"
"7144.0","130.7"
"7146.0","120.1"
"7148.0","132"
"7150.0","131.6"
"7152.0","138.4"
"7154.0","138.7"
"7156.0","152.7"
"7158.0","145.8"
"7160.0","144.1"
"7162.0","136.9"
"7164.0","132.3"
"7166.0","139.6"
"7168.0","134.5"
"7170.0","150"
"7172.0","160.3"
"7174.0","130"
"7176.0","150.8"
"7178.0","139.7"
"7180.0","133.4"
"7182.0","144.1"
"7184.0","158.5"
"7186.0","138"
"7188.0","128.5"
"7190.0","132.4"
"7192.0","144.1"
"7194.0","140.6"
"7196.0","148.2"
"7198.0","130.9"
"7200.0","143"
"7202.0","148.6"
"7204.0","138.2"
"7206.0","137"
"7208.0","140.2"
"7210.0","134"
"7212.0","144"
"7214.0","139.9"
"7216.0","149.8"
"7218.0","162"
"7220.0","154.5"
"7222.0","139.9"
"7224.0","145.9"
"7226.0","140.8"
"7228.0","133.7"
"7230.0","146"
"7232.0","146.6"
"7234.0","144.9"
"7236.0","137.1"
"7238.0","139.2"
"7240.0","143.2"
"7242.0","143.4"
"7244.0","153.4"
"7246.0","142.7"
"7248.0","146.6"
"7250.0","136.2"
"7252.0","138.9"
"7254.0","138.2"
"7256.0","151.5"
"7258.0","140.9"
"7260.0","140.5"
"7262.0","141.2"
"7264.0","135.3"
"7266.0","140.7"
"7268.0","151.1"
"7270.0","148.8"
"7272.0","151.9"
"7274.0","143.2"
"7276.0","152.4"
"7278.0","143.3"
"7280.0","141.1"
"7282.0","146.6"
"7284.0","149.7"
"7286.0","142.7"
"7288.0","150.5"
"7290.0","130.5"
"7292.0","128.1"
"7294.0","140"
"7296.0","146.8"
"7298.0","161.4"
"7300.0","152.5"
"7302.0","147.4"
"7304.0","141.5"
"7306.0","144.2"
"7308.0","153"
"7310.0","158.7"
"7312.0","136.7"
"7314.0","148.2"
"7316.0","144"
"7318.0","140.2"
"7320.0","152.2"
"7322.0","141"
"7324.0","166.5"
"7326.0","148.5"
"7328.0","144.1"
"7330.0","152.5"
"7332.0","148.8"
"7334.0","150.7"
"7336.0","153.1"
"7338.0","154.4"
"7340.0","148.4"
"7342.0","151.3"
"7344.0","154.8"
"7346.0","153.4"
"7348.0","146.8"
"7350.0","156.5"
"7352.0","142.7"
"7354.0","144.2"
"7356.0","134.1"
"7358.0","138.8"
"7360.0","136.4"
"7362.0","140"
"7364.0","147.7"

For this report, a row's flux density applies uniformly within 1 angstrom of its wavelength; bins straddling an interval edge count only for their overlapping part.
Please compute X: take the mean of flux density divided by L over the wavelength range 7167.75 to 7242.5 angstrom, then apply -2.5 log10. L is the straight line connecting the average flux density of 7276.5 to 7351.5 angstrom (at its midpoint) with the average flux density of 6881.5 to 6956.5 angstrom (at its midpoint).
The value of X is 0.043 mag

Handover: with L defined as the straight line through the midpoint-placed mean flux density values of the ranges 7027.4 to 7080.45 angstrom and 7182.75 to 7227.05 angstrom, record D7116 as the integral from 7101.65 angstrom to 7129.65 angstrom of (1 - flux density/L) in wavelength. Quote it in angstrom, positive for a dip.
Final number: 1.1 angstrom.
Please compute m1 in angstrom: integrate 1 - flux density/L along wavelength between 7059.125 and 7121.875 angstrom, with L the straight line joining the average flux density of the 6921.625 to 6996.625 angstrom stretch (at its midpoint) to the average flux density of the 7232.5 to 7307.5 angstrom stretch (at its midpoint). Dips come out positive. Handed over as 2.1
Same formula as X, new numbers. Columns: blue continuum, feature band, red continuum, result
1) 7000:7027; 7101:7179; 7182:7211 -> 0.03 mag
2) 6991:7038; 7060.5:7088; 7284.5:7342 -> 0.04 mag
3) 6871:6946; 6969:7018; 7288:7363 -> -0.01 mag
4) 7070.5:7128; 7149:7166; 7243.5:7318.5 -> 0.02 mag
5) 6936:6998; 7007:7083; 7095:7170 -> -0.03 mag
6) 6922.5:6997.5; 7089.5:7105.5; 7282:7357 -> 0.07 mag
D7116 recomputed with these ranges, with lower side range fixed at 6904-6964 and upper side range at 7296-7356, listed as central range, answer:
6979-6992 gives -0.2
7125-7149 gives 2.9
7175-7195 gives 1.2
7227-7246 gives 0.8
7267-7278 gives 0.0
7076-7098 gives 1.7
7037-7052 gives -0.5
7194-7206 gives 0.7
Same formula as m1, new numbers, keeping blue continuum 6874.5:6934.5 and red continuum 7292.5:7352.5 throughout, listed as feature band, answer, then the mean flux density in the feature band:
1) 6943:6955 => -0.4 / 154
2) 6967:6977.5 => -0.1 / 151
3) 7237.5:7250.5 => 0.5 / 144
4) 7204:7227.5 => 0.8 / 144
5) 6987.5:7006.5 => 0.2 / 147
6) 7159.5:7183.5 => 1.2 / 142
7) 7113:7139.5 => 2.3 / 136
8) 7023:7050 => -0.7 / 153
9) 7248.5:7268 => 1.1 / 141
